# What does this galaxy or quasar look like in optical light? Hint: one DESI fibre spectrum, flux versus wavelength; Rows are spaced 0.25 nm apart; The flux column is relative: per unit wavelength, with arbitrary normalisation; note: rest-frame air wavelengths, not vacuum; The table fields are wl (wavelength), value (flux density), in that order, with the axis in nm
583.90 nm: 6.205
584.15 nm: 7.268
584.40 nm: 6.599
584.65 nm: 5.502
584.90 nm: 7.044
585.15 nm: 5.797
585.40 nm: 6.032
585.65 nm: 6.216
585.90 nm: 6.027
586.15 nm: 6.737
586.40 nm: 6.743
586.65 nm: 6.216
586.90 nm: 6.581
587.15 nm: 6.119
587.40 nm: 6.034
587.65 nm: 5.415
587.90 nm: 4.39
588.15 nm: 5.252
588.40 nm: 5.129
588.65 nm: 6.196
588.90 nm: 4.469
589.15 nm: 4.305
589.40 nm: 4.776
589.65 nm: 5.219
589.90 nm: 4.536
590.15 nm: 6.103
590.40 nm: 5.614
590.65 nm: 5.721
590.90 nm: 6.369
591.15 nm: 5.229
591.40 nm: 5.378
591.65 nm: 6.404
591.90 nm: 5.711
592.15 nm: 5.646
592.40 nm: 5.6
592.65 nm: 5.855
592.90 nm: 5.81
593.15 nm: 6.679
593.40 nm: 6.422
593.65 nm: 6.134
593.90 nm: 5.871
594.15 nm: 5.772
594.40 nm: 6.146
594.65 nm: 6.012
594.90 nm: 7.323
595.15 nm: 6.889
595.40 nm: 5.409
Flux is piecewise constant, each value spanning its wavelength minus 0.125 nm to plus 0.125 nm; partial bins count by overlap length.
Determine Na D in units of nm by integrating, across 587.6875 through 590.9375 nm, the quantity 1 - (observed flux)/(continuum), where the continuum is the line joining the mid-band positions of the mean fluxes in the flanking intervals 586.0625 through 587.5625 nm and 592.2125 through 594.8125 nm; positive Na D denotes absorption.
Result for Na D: 0.54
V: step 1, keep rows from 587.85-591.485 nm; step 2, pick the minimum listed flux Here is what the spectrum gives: 4.305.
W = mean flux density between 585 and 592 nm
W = 5.67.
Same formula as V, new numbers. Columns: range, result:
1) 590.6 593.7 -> 5.229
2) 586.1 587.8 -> 5.415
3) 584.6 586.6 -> 5.502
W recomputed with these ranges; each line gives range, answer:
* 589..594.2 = 5.67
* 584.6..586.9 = 6.3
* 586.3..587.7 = 6.22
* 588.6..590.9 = 5.25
